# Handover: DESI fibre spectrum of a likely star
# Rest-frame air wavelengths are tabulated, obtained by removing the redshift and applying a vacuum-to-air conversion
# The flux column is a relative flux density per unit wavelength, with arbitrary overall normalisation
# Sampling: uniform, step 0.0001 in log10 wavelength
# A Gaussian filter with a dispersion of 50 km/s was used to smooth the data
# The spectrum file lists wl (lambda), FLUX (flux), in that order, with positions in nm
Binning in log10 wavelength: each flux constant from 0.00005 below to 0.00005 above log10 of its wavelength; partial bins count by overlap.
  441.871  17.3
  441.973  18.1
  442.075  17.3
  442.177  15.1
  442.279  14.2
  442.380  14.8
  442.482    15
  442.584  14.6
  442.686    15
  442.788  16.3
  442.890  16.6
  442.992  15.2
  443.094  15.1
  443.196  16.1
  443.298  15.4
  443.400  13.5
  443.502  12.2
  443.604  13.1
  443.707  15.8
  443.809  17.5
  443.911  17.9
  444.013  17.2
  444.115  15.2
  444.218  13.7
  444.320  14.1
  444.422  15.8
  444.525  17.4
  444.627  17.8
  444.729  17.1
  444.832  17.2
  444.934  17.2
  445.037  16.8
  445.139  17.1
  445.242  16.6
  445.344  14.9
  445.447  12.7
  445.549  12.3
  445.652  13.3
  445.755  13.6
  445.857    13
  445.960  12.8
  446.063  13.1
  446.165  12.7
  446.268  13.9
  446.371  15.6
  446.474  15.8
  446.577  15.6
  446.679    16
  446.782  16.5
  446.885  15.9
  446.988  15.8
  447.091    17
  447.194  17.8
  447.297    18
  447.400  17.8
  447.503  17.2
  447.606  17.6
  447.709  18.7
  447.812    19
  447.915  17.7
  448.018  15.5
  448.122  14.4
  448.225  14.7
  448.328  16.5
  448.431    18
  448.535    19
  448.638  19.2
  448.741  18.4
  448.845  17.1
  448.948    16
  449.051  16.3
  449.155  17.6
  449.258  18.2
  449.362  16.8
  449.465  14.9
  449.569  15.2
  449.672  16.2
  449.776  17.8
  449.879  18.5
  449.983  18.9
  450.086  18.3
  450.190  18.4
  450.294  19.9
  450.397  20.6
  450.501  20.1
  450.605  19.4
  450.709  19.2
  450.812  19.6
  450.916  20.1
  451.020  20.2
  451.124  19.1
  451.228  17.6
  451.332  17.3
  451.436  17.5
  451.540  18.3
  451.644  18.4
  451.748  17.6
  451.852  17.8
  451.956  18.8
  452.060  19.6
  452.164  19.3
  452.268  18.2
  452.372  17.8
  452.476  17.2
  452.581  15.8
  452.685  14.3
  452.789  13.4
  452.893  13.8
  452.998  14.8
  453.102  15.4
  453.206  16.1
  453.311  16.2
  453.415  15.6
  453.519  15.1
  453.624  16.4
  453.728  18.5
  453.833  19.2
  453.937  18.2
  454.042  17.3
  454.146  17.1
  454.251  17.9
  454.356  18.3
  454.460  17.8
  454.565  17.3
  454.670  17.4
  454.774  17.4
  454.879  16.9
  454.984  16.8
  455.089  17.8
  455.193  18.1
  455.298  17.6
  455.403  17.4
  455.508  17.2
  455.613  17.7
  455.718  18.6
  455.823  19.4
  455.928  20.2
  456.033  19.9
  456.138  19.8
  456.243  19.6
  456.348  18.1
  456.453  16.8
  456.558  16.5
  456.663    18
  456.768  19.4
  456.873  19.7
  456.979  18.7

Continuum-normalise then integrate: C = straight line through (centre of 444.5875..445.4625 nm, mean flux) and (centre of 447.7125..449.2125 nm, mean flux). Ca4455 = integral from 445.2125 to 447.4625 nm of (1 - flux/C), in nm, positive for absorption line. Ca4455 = 0.23 nm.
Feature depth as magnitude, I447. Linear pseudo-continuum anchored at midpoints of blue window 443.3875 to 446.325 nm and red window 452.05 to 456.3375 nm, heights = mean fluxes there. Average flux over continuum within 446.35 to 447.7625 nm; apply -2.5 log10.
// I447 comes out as -0.08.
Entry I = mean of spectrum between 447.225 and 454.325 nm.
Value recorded 17.5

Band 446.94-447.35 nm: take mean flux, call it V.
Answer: 17.2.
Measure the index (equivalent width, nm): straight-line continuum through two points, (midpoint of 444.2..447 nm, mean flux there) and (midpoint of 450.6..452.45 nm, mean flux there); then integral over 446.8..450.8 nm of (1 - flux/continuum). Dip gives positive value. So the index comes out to -0.13 nm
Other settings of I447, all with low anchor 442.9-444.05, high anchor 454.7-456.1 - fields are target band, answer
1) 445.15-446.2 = 0.16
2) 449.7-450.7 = -0.13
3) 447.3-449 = -0.06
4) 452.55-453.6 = 0.17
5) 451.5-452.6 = -0.05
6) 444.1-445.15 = -0.04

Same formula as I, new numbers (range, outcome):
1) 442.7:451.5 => 16.6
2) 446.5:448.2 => 16.9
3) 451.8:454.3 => 16.8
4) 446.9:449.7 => 17.1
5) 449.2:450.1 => 17.2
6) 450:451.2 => 19.5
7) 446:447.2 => 15.4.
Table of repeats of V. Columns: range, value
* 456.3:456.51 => 17.4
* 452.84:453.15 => 14.6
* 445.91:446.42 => 13.6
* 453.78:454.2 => 17.9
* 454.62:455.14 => 17.3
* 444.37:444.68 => 17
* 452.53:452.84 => 14.5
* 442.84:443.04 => 15.9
